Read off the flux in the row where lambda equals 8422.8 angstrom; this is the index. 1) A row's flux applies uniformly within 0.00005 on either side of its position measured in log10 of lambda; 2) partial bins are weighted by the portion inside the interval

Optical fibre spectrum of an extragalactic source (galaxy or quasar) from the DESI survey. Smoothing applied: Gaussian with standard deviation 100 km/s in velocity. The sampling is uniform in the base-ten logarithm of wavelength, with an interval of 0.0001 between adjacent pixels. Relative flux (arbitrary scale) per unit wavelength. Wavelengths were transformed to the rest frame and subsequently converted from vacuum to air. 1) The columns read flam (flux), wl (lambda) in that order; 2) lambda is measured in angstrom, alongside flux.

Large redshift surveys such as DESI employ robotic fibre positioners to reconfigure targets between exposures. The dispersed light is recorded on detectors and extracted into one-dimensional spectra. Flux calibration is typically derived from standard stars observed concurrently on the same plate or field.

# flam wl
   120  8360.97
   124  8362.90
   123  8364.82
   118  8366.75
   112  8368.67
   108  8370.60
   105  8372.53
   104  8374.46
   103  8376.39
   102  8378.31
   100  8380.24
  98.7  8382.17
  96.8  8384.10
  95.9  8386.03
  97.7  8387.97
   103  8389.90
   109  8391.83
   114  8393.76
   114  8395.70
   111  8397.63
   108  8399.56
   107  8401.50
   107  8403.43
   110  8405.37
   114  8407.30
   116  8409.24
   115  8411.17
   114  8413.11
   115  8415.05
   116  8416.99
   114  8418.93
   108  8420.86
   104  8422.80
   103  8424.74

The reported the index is 104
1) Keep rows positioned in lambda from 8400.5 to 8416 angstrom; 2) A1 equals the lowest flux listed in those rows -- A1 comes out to 107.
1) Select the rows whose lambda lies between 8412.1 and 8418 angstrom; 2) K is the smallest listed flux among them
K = 114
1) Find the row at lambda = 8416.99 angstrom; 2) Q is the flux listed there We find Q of 116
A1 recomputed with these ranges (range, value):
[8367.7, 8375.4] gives 104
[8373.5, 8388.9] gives 95.9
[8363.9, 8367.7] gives 118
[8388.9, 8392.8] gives 103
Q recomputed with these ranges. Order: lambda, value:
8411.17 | 115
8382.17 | 98.7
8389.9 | 103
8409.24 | 116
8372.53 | 105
